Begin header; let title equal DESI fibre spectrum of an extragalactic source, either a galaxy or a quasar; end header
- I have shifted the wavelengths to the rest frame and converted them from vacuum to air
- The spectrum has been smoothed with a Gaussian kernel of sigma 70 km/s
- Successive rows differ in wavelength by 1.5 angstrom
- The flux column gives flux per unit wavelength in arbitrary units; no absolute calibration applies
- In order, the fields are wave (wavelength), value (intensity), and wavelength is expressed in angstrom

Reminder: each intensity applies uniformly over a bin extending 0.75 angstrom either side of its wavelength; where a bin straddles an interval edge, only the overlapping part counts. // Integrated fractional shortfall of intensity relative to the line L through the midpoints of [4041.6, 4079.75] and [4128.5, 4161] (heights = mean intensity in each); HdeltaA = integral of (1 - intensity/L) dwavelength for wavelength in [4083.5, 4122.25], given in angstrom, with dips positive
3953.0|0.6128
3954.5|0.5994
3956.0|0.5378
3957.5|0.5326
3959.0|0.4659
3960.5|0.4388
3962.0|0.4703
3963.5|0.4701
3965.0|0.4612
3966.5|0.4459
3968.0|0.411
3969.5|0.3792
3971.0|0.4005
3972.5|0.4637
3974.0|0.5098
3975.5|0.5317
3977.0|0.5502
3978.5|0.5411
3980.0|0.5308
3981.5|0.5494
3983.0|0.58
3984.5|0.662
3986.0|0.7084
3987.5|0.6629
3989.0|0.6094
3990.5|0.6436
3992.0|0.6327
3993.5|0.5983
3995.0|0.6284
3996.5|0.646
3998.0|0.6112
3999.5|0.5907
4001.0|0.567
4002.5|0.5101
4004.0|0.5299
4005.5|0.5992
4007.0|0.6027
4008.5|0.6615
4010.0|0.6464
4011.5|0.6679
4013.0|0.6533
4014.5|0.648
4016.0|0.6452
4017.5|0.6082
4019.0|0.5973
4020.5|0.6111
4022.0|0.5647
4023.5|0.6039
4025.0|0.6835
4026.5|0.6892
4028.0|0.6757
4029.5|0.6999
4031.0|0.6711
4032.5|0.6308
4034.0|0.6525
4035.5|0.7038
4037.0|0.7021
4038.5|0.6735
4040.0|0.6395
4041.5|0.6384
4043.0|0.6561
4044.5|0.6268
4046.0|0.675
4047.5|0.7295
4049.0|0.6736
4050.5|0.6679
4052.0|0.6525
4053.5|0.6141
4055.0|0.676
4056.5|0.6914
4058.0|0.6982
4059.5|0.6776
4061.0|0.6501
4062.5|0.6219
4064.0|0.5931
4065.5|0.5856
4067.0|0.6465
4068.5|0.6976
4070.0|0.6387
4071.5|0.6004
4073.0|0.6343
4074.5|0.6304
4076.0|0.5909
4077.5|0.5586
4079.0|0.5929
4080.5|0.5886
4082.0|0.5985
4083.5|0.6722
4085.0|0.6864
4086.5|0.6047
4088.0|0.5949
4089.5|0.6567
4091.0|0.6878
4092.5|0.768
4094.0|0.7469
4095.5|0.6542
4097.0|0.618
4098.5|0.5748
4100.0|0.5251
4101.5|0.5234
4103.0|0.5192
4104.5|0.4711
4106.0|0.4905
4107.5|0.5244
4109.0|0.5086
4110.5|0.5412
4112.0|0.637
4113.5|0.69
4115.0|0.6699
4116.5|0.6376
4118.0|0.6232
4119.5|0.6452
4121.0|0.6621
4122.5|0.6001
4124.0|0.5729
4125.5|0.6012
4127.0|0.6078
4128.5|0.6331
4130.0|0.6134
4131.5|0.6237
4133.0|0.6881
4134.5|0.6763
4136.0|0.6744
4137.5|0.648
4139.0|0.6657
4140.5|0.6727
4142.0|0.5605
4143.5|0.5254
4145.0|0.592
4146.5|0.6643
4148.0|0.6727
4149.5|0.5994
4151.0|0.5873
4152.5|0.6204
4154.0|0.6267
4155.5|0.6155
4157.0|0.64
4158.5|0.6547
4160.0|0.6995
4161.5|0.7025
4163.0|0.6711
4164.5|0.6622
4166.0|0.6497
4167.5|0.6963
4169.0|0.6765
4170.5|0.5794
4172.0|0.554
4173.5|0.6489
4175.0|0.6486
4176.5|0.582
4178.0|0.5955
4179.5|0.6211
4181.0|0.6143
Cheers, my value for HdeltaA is 1.67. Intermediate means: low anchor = 0.643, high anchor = 0.635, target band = 0.611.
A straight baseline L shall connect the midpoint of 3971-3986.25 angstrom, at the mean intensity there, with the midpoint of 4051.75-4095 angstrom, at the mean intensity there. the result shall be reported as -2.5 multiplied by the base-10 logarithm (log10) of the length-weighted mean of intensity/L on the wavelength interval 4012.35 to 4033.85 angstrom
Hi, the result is -0.084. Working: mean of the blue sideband 0.55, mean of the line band 0.642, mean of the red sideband 0.643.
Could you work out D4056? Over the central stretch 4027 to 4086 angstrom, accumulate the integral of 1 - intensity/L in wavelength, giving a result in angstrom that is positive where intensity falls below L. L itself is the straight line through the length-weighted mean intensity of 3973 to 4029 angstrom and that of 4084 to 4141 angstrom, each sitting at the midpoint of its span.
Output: -3.3 angstrom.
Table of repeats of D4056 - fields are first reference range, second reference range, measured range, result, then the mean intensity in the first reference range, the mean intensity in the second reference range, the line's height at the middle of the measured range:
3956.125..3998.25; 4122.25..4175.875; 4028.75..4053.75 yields -3.97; 0.54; 0.634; 0.575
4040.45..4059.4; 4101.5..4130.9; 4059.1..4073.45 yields 0.32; 0.667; 0.59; 0.648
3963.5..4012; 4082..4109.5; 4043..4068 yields -2.86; 0.565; 0.602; 0.588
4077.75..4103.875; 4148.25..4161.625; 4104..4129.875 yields 1.30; 0.622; 0.637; 0.628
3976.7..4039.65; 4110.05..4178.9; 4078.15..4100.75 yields -0.27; 0.625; 0.633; 0.63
